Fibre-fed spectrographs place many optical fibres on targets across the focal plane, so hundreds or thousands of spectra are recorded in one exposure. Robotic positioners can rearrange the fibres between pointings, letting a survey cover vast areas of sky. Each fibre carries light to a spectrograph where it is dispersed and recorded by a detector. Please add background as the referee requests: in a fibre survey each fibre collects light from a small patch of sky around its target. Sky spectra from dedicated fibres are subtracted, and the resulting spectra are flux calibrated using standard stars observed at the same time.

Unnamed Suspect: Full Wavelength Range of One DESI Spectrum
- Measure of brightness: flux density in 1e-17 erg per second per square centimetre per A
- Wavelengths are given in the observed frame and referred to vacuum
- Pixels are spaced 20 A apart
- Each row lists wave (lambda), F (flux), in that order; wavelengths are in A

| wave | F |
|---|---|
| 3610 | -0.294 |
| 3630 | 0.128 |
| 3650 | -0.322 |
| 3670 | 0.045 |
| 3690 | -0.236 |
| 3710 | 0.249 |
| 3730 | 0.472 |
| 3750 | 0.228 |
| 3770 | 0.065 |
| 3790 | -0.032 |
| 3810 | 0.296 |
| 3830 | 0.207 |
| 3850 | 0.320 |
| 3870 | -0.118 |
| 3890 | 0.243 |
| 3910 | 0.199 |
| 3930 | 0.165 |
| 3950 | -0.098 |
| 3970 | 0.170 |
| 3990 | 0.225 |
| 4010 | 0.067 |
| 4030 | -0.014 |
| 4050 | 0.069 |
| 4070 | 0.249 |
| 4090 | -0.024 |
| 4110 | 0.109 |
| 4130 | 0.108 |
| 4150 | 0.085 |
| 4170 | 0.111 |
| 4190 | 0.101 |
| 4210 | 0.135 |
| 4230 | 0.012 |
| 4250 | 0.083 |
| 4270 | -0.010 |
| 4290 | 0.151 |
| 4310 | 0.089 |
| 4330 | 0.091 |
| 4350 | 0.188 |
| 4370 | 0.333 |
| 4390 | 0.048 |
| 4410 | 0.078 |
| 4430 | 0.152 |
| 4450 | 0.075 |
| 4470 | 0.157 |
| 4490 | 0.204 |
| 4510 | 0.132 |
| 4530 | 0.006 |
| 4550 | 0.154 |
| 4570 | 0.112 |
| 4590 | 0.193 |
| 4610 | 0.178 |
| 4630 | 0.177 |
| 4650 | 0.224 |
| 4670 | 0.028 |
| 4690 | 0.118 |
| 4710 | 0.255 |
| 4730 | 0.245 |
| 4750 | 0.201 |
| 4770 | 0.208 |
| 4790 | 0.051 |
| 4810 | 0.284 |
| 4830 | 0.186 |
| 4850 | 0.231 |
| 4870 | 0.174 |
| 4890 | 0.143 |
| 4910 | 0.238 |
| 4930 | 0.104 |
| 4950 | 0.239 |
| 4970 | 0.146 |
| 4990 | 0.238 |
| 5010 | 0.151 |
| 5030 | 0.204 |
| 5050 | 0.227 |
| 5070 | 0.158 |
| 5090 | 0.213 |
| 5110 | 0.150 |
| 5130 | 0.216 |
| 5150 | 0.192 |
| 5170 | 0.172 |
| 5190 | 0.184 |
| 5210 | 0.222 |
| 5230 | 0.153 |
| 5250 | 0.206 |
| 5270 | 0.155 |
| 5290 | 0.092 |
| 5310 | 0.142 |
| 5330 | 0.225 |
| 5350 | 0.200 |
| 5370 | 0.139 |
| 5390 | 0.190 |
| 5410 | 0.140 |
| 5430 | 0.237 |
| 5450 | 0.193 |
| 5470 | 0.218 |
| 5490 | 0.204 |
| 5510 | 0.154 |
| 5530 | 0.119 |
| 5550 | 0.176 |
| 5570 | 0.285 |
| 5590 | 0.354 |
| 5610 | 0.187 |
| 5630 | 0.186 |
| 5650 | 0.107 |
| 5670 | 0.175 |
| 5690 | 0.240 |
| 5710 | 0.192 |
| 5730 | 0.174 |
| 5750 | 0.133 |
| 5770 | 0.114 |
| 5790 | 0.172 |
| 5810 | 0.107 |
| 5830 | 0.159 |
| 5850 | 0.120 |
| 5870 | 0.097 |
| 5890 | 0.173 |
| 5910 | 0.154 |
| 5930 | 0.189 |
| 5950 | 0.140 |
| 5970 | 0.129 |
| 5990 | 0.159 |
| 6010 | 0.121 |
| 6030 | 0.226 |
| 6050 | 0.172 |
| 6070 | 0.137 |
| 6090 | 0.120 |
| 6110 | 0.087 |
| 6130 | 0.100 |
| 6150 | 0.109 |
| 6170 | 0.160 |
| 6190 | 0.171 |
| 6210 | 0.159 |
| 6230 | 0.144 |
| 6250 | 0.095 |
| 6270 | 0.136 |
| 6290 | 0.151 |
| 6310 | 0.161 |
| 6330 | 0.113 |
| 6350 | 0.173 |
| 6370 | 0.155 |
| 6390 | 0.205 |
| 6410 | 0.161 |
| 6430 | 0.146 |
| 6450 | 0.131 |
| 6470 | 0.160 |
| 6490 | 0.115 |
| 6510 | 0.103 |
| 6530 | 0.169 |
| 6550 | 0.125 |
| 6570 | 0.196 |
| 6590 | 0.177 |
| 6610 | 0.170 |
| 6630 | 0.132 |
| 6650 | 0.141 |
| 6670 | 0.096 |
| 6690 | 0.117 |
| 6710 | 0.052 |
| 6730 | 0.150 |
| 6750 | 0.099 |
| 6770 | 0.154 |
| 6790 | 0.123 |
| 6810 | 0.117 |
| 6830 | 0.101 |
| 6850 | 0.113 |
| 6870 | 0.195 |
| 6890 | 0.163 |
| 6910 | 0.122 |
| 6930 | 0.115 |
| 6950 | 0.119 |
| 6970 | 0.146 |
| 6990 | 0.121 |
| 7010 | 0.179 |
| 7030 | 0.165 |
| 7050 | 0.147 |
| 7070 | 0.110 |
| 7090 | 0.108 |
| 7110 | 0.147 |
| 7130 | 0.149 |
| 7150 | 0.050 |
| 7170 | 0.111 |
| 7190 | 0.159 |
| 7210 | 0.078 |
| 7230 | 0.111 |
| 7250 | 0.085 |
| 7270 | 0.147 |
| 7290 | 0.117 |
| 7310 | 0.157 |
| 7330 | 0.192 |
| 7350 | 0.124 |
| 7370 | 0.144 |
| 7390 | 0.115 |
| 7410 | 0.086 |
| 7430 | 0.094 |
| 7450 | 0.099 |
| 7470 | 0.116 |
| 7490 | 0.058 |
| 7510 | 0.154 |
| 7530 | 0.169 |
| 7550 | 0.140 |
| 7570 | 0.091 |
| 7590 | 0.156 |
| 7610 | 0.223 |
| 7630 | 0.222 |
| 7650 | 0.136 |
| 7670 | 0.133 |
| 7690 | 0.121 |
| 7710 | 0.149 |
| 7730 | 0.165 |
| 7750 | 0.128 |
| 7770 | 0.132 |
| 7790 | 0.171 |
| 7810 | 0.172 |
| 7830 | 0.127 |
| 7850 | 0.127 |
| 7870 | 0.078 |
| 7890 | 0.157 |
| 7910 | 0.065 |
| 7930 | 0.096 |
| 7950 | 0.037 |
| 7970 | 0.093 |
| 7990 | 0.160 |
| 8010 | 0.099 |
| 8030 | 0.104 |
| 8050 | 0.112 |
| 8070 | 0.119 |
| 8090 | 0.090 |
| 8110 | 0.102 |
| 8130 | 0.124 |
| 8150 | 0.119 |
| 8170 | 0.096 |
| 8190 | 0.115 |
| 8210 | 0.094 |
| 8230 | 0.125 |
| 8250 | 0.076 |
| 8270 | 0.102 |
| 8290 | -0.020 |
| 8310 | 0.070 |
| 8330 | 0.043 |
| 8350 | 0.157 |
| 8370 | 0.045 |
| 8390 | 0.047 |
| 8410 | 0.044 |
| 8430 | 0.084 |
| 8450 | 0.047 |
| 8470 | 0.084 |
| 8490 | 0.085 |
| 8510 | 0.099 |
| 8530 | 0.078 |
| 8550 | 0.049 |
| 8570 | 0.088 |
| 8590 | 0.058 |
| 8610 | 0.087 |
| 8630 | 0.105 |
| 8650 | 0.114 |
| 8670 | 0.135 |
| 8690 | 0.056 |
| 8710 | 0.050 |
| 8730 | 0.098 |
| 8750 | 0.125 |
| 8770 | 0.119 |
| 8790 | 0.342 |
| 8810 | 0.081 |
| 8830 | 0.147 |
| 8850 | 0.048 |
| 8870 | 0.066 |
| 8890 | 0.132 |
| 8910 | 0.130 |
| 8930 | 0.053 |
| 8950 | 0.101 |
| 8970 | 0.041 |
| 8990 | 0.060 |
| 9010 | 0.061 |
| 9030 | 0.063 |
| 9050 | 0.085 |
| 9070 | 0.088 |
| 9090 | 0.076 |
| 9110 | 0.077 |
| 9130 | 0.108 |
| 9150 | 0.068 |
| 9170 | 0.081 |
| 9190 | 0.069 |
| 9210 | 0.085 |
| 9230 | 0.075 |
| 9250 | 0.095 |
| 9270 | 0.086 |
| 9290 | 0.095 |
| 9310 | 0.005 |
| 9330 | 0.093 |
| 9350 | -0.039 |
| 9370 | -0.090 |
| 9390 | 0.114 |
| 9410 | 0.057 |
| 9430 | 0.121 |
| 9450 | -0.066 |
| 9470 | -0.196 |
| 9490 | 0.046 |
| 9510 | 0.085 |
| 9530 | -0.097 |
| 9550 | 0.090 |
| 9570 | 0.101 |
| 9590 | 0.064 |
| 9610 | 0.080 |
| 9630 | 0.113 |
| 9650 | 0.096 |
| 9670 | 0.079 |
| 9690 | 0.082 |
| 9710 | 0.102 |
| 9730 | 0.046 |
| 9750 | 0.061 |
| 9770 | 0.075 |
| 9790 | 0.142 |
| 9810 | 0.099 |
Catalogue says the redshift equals 0.203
